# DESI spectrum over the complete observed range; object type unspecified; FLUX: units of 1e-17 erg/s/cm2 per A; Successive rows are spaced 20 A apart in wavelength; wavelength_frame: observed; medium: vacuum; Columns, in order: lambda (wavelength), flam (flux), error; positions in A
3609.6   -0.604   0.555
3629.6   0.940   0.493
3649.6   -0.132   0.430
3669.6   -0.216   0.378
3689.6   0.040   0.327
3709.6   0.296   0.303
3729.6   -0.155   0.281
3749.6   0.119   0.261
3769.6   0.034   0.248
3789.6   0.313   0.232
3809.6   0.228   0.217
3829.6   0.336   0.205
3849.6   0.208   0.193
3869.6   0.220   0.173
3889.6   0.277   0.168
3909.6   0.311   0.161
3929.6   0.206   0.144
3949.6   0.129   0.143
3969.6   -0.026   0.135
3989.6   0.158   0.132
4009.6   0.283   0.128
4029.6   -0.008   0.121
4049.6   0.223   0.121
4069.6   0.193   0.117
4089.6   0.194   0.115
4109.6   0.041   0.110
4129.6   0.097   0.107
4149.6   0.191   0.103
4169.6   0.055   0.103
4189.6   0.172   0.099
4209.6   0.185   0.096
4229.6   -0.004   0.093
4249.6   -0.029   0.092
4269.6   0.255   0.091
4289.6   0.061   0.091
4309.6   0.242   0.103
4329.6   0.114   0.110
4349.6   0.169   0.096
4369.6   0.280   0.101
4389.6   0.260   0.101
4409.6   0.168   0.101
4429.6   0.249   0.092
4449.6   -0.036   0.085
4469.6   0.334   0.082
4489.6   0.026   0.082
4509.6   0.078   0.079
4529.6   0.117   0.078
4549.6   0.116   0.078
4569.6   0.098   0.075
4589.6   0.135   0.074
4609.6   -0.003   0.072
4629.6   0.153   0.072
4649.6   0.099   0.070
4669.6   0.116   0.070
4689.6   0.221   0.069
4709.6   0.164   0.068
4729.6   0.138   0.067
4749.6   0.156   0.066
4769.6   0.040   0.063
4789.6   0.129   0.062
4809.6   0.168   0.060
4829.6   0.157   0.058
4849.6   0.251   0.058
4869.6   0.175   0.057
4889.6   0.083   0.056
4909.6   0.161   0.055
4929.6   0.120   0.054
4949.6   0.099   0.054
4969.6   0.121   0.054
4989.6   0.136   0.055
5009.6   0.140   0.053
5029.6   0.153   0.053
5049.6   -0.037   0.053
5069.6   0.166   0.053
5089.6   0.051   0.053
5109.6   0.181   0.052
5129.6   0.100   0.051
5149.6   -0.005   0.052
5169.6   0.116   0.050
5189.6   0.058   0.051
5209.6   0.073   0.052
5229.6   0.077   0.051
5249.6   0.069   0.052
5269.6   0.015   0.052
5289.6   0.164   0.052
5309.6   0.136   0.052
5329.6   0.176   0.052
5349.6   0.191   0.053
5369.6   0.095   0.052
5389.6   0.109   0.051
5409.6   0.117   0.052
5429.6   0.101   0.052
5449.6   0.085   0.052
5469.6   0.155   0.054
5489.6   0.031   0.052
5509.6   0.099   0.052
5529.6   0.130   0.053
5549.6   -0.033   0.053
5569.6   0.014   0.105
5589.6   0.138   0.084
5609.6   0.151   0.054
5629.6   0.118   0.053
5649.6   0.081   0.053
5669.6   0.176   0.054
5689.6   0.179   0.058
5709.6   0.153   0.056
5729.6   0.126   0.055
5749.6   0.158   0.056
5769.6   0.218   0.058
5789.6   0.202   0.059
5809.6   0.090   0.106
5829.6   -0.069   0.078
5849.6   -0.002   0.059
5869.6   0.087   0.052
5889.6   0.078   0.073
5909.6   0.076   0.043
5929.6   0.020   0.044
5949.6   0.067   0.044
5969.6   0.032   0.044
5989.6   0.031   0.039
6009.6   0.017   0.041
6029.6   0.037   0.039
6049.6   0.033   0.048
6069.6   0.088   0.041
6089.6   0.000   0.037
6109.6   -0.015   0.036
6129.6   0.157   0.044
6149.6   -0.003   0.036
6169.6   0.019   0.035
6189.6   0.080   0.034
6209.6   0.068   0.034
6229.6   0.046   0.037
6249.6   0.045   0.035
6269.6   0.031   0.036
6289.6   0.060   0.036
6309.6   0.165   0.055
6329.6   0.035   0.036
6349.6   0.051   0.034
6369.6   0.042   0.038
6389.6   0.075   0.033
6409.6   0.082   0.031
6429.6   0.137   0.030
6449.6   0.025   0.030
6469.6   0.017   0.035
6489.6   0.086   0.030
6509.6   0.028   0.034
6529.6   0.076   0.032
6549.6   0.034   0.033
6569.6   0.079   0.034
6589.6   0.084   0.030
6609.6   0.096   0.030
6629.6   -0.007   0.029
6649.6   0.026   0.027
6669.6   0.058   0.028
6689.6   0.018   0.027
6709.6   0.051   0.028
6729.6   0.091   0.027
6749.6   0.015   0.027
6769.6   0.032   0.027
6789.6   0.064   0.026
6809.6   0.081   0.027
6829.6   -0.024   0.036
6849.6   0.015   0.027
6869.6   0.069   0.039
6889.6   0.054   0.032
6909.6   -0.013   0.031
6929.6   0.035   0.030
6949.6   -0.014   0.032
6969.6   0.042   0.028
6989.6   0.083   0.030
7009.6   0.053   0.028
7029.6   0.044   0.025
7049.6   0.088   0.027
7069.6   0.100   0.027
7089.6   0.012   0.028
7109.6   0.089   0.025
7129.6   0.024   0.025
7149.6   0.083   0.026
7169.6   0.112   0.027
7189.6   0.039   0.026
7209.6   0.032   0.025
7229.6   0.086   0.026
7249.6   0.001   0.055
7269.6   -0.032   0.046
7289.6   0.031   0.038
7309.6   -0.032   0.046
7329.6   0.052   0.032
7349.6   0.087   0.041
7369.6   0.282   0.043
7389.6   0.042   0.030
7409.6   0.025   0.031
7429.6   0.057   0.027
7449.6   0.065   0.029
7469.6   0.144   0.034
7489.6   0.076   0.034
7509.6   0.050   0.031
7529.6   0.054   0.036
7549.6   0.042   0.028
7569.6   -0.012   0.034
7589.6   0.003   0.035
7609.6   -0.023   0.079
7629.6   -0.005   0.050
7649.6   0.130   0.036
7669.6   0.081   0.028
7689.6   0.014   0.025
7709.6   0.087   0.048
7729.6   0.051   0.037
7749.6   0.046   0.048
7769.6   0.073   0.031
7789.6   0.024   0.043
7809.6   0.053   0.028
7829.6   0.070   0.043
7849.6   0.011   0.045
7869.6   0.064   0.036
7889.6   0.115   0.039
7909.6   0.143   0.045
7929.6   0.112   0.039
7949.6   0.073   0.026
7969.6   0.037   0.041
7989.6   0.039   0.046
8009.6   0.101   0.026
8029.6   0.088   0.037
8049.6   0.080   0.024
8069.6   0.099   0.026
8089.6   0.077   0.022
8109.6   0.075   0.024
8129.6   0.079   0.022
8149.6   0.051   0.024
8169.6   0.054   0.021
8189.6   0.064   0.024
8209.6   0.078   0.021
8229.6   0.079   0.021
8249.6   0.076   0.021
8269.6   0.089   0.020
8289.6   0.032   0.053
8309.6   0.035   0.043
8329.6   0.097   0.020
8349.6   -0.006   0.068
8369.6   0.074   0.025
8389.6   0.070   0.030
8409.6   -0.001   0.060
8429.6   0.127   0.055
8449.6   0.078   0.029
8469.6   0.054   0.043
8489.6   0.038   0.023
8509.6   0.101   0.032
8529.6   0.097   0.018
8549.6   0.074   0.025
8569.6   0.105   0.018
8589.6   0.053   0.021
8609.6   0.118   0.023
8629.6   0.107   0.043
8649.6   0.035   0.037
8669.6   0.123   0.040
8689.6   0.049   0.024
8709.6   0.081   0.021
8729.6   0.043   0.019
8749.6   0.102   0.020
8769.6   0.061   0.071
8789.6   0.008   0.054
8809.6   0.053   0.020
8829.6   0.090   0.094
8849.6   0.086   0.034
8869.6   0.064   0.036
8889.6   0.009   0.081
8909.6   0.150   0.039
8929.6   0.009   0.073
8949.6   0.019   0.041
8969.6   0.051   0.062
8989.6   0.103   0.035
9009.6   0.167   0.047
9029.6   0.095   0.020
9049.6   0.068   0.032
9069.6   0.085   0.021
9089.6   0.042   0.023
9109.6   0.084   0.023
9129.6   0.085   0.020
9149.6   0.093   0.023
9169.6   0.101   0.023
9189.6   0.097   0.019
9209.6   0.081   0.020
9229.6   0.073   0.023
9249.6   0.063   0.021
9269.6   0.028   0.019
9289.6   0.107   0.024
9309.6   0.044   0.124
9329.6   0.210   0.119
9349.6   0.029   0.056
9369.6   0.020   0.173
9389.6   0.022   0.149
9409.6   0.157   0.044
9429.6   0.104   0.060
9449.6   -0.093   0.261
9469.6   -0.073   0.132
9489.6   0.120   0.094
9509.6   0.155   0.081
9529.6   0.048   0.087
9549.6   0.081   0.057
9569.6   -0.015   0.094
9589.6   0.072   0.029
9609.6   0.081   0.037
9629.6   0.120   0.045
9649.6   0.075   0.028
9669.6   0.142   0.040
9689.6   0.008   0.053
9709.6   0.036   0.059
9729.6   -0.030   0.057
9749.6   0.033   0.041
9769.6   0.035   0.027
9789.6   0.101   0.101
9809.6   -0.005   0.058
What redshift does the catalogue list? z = 0.975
